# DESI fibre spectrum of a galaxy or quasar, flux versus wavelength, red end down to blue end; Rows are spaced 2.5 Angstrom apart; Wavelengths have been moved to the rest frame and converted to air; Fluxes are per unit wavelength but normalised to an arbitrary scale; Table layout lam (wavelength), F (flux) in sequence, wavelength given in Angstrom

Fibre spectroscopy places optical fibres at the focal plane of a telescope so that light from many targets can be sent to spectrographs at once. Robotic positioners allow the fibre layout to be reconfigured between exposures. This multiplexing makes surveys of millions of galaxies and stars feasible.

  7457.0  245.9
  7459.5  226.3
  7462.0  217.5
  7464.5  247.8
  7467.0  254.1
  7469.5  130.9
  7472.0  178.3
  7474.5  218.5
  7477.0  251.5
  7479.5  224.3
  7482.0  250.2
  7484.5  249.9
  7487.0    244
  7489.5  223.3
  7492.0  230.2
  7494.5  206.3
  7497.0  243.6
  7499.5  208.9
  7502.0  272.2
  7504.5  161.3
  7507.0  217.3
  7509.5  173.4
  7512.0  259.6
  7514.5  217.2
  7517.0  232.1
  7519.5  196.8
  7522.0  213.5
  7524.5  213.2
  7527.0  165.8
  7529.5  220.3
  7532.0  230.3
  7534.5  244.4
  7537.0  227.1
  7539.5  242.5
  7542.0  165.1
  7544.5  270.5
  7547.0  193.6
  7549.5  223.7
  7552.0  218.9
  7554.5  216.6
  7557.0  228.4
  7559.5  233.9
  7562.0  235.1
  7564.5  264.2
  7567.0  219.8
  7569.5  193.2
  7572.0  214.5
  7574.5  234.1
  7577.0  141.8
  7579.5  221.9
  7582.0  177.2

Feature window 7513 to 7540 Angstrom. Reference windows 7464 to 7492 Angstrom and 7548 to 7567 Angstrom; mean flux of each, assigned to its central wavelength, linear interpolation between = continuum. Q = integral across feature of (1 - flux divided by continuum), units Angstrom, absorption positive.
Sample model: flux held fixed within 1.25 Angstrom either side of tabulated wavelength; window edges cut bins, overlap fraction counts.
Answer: 1.2 Angstrom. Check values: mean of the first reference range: 224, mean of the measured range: 218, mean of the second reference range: 230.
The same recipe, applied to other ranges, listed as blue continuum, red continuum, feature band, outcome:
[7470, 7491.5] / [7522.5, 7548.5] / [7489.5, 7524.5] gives 0.66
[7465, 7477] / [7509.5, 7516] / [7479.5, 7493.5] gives -1.67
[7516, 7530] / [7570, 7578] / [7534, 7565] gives -3.83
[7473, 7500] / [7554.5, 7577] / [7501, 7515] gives 0.83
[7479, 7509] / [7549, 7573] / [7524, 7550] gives 0.88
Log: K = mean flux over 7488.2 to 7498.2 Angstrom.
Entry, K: 226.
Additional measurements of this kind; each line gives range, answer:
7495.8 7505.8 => 221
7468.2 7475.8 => 177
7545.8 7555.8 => 213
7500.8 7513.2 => 216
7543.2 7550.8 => 229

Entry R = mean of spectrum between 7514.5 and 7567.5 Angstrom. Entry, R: 222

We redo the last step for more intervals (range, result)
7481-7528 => 220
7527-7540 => 226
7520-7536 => 214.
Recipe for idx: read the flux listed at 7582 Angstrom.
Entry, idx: 177.2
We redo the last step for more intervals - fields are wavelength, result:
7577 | 141.8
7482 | 250.2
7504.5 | 161.3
